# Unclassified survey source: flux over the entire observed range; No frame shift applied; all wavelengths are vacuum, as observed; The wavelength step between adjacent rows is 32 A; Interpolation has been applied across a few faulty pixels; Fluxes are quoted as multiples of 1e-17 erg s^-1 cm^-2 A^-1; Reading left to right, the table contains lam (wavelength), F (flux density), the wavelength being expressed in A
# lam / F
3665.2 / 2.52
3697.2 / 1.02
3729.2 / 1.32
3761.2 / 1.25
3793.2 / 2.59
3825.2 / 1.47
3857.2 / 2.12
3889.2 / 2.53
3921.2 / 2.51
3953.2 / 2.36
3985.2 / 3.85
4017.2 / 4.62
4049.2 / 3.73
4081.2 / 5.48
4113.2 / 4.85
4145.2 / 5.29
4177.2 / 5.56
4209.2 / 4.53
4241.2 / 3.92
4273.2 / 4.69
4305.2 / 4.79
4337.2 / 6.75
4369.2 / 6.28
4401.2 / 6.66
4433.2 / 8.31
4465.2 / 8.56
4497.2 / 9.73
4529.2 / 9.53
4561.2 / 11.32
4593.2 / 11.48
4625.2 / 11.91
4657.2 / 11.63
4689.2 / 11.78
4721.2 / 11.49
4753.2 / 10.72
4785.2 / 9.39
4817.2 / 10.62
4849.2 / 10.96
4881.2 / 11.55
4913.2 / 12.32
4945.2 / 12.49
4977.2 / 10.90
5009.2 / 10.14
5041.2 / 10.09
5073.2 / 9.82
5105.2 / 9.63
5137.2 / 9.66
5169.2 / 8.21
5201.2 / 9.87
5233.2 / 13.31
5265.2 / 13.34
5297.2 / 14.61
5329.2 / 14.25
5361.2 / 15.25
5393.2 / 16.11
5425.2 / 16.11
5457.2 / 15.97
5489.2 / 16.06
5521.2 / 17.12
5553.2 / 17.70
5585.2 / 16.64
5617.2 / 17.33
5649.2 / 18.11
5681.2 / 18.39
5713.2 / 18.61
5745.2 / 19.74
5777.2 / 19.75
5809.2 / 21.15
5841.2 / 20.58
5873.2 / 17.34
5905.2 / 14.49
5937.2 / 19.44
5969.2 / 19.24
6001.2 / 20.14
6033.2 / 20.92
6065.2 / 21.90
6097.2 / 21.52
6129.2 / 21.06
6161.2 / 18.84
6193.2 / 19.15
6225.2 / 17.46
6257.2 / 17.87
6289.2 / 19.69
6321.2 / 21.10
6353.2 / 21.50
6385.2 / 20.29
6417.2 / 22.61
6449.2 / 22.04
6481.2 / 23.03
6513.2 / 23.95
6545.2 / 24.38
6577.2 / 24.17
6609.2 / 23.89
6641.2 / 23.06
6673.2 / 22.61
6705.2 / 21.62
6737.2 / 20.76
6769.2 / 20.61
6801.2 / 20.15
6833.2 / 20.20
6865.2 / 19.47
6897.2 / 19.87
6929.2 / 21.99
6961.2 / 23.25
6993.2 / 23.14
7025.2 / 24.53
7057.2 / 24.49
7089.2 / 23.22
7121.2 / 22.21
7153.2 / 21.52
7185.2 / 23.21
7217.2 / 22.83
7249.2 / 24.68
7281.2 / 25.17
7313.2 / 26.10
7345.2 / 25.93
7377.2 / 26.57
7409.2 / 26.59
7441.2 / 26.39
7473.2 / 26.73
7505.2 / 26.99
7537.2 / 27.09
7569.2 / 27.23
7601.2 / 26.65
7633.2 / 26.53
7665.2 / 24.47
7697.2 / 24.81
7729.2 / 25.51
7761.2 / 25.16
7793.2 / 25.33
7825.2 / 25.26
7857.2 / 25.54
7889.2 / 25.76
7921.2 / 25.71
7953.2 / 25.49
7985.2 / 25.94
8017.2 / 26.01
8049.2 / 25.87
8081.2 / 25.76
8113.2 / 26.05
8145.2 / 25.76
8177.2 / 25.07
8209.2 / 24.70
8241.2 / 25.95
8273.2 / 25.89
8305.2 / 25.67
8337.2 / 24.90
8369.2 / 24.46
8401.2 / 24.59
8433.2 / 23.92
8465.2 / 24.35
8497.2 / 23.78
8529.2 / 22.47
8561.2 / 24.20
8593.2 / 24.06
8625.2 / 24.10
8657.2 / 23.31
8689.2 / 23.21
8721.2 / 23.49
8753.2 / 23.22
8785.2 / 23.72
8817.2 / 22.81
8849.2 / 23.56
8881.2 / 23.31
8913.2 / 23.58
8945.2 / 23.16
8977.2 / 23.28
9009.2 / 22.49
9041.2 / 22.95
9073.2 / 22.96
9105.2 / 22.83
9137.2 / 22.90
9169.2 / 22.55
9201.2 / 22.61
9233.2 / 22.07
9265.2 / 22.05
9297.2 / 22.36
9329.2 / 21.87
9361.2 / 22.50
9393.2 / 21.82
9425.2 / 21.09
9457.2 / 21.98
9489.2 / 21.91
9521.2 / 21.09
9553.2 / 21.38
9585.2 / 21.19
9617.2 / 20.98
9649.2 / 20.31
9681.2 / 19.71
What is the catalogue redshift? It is 0.000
